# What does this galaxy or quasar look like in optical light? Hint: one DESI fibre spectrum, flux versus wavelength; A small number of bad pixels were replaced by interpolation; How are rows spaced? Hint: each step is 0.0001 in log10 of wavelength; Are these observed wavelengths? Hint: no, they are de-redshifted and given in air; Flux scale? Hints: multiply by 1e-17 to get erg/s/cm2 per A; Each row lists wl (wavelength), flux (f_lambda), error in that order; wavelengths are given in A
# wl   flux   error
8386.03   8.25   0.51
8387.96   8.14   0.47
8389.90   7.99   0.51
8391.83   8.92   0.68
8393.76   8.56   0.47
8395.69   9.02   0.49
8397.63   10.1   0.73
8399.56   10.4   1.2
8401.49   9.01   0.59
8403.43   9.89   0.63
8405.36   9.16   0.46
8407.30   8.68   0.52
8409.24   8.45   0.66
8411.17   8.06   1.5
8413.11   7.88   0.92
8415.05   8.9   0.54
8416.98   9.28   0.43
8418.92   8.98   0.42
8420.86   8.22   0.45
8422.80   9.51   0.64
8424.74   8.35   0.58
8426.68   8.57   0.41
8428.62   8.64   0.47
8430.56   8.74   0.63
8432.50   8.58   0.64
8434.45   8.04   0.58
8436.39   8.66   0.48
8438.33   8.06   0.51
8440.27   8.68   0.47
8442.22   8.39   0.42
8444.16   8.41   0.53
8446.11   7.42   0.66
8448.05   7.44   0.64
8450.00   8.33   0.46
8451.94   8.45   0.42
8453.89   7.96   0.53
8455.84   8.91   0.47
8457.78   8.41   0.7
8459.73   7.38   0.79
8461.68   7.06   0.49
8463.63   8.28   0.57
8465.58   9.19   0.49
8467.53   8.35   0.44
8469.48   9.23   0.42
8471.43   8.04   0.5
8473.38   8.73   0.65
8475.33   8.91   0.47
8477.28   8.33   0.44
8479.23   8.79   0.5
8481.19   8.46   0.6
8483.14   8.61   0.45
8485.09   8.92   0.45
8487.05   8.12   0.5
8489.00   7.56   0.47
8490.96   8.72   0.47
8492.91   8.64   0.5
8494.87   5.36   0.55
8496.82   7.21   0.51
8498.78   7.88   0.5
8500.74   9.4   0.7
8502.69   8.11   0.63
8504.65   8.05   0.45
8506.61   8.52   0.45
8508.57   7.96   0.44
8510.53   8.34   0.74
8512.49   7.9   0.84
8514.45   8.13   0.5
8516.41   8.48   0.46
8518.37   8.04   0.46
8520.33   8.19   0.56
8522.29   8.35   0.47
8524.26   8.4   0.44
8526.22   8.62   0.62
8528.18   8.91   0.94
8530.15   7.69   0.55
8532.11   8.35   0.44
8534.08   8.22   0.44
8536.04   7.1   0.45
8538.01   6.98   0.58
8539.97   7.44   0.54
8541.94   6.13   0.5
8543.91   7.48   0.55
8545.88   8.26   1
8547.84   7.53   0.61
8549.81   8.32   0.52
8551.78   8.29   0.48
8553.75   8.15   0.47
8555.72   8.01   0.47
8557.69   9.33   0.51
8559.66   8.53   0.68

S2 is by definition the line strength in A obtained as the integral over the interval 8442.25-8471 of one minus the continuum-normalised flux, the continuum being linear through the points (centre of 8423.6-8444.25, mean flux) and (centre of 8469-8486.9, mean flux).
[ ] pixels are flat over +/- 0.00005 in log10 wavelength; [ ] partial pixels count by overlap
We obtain 1.2 A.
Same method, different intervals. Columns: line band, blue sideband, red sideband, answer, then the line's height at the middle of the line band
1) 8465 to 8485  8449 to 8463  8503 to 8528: -1.3 A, 8.13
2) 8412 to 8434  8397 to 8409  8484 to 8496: 1.0 A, 9.1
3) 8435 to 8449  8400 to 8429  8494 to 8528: 0.7 A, 8.6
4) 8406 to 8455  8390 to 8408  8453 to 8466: 1.3 A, 8.67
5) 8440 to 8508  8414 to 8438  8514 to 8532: 2.2 A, 8.51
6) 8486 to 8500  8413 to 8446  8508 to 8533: 1.1 A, 8.36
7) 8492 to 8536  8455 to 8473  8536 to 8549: -2.5 A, 7.67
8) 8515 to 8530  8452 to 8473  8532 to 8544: -1.7 A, 7.51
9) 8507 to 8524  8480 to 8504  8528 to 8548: -0.8 A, 7.84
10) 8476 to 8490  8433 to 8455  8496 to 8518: -0.4 A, 8.18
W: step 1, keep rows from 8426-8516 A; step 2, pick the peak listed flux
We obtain 9.4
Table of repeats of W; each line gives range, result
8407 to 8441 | 9.51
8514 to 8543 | 8.91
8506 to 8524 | 8.52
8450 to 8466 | 9.19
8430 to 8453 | 8.74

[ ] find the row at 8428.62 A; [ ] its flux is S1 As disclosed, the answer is 8.64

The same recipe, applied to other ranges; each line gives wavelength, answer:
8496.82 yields 7.21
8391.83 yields 8.92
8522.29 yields 8.35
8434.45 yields 8.04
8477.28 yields 8.33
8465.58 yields 9.19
